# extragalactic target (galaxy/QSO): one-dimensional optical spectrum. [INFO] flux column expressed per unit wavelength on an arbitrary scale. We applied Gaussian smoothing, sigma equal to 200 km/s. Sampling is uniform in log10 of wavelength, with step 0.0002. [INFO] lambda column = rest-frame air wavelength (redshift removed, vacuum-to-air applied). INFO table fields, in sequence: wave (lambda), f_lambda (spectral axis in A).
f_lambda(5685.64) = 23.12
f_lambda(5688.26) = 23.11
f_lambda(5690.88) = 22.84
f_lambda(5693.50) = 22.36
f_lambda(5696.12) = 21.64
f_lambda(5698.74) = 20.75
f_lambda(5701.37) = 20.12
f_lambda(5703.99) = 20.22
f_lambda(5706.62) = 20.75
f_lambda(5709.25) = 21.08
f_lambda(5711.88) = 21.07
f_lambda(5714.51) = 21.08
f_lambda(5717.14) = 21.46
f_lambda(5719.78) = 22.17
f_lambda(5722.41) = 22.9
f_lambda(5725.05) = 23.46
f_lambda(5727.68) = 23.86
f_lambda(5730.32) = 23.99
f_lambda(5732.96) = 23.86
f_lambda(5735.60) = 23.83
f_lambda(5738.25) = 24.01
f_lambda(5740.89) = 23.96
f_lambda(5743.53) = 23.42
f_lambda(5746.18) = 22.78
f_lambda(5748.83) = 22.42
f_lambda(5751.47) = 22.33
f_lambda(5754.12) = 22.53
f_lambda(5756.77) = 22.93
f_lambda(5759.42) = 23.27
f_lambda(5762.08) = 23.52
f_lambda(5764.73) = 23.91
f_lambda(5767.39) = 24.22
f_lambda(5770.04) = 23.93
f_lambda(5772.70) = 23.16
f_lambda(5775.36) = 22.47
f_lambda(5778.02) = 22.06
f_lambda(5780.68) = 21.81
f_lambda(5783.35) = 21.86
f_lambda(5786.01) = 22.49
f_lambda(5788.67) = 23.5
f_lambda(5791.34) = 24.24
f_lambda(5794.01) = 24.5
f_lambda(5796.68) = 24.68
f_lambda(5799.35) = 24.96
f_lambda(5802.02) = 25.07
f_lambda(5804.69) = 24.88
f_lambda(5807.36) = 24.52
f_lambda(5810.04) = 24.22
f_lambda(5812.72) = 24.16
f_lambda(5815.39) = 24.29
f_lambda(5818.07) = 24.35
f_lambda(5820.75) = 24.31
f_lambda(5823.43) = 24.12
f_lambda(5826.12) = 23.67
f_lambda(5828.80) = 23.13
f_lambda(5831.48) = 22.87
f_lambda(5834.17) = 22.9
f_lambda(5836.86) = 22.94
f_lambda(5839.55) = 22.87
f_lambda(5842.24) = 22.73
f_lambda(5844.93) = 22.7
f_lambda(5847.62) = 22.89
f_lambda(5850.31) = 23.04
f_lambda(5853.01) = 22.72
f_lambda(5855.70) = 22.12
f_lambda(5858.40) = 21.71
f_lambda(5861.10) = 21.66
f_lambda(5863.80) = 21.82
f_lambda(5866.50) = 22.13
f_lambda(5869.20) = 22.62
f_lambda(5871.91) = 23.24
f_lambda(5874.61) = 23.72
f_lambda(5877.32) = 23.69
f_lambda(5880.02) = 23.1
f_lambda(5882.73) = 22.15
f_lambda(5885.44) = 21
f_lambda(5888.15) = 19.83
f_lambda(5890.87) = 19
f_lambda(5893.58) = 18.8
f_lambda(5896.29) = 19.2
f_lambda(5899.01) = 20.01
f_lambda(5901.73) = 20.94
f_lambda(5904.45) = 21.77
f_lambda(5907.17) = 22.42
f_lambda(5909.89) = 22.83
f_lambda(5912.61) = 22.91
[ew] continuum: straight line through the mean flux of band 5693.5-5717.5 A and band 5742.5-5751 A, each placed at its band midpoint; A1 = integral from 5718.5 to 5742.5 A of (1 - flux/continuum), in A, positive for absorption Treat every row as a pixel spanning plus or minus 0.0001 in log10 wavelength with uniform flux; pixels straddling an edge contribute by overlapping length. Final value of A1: -1.61 A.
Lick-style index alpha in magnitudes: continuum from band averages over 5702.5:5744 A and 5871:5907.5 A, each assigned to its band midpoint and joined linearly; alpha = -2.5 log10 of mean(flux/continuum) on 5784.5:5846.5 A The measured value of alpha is -0.09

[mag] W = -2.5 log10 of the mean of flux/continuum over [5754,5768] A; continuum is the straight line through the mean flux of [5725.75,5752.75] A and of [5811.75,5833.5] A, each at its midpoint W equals 0.01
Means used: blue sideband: 23.5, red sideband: 23.8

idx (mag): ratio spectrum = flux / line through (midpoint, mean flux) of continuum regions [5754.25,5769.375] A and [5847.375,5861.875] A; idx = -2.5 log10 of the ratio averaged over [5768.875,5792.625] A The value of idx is 0.02 mag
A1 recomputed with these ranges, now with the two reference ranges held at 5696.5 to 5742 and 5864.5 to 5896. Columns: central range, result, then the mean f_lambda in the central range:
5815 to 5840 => -1.9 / 23.5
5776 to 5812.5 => -2.9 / 23.7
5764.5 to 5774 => -0.7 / 23.8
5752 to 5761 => -0.3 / 22.9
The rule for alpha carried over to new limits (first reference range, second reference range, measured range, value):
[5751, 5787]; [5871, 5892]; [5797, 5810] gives -0.10 mag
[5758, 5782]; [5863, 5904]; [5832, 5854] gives -0.04 mag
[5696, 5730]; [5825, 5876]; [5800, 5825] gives -0.09 mag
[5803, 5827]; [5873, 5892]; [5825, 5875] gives 0.02 mag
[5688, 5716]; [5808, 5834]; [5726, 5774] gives -0.05 mag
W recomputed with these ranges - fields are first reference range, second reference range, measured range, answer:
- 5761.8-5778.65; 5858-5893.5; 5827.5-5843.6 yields -0.02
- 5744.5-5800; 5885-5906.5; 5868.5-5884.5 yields -0.12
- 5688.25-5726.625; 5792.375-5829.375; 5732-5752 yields -0.04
